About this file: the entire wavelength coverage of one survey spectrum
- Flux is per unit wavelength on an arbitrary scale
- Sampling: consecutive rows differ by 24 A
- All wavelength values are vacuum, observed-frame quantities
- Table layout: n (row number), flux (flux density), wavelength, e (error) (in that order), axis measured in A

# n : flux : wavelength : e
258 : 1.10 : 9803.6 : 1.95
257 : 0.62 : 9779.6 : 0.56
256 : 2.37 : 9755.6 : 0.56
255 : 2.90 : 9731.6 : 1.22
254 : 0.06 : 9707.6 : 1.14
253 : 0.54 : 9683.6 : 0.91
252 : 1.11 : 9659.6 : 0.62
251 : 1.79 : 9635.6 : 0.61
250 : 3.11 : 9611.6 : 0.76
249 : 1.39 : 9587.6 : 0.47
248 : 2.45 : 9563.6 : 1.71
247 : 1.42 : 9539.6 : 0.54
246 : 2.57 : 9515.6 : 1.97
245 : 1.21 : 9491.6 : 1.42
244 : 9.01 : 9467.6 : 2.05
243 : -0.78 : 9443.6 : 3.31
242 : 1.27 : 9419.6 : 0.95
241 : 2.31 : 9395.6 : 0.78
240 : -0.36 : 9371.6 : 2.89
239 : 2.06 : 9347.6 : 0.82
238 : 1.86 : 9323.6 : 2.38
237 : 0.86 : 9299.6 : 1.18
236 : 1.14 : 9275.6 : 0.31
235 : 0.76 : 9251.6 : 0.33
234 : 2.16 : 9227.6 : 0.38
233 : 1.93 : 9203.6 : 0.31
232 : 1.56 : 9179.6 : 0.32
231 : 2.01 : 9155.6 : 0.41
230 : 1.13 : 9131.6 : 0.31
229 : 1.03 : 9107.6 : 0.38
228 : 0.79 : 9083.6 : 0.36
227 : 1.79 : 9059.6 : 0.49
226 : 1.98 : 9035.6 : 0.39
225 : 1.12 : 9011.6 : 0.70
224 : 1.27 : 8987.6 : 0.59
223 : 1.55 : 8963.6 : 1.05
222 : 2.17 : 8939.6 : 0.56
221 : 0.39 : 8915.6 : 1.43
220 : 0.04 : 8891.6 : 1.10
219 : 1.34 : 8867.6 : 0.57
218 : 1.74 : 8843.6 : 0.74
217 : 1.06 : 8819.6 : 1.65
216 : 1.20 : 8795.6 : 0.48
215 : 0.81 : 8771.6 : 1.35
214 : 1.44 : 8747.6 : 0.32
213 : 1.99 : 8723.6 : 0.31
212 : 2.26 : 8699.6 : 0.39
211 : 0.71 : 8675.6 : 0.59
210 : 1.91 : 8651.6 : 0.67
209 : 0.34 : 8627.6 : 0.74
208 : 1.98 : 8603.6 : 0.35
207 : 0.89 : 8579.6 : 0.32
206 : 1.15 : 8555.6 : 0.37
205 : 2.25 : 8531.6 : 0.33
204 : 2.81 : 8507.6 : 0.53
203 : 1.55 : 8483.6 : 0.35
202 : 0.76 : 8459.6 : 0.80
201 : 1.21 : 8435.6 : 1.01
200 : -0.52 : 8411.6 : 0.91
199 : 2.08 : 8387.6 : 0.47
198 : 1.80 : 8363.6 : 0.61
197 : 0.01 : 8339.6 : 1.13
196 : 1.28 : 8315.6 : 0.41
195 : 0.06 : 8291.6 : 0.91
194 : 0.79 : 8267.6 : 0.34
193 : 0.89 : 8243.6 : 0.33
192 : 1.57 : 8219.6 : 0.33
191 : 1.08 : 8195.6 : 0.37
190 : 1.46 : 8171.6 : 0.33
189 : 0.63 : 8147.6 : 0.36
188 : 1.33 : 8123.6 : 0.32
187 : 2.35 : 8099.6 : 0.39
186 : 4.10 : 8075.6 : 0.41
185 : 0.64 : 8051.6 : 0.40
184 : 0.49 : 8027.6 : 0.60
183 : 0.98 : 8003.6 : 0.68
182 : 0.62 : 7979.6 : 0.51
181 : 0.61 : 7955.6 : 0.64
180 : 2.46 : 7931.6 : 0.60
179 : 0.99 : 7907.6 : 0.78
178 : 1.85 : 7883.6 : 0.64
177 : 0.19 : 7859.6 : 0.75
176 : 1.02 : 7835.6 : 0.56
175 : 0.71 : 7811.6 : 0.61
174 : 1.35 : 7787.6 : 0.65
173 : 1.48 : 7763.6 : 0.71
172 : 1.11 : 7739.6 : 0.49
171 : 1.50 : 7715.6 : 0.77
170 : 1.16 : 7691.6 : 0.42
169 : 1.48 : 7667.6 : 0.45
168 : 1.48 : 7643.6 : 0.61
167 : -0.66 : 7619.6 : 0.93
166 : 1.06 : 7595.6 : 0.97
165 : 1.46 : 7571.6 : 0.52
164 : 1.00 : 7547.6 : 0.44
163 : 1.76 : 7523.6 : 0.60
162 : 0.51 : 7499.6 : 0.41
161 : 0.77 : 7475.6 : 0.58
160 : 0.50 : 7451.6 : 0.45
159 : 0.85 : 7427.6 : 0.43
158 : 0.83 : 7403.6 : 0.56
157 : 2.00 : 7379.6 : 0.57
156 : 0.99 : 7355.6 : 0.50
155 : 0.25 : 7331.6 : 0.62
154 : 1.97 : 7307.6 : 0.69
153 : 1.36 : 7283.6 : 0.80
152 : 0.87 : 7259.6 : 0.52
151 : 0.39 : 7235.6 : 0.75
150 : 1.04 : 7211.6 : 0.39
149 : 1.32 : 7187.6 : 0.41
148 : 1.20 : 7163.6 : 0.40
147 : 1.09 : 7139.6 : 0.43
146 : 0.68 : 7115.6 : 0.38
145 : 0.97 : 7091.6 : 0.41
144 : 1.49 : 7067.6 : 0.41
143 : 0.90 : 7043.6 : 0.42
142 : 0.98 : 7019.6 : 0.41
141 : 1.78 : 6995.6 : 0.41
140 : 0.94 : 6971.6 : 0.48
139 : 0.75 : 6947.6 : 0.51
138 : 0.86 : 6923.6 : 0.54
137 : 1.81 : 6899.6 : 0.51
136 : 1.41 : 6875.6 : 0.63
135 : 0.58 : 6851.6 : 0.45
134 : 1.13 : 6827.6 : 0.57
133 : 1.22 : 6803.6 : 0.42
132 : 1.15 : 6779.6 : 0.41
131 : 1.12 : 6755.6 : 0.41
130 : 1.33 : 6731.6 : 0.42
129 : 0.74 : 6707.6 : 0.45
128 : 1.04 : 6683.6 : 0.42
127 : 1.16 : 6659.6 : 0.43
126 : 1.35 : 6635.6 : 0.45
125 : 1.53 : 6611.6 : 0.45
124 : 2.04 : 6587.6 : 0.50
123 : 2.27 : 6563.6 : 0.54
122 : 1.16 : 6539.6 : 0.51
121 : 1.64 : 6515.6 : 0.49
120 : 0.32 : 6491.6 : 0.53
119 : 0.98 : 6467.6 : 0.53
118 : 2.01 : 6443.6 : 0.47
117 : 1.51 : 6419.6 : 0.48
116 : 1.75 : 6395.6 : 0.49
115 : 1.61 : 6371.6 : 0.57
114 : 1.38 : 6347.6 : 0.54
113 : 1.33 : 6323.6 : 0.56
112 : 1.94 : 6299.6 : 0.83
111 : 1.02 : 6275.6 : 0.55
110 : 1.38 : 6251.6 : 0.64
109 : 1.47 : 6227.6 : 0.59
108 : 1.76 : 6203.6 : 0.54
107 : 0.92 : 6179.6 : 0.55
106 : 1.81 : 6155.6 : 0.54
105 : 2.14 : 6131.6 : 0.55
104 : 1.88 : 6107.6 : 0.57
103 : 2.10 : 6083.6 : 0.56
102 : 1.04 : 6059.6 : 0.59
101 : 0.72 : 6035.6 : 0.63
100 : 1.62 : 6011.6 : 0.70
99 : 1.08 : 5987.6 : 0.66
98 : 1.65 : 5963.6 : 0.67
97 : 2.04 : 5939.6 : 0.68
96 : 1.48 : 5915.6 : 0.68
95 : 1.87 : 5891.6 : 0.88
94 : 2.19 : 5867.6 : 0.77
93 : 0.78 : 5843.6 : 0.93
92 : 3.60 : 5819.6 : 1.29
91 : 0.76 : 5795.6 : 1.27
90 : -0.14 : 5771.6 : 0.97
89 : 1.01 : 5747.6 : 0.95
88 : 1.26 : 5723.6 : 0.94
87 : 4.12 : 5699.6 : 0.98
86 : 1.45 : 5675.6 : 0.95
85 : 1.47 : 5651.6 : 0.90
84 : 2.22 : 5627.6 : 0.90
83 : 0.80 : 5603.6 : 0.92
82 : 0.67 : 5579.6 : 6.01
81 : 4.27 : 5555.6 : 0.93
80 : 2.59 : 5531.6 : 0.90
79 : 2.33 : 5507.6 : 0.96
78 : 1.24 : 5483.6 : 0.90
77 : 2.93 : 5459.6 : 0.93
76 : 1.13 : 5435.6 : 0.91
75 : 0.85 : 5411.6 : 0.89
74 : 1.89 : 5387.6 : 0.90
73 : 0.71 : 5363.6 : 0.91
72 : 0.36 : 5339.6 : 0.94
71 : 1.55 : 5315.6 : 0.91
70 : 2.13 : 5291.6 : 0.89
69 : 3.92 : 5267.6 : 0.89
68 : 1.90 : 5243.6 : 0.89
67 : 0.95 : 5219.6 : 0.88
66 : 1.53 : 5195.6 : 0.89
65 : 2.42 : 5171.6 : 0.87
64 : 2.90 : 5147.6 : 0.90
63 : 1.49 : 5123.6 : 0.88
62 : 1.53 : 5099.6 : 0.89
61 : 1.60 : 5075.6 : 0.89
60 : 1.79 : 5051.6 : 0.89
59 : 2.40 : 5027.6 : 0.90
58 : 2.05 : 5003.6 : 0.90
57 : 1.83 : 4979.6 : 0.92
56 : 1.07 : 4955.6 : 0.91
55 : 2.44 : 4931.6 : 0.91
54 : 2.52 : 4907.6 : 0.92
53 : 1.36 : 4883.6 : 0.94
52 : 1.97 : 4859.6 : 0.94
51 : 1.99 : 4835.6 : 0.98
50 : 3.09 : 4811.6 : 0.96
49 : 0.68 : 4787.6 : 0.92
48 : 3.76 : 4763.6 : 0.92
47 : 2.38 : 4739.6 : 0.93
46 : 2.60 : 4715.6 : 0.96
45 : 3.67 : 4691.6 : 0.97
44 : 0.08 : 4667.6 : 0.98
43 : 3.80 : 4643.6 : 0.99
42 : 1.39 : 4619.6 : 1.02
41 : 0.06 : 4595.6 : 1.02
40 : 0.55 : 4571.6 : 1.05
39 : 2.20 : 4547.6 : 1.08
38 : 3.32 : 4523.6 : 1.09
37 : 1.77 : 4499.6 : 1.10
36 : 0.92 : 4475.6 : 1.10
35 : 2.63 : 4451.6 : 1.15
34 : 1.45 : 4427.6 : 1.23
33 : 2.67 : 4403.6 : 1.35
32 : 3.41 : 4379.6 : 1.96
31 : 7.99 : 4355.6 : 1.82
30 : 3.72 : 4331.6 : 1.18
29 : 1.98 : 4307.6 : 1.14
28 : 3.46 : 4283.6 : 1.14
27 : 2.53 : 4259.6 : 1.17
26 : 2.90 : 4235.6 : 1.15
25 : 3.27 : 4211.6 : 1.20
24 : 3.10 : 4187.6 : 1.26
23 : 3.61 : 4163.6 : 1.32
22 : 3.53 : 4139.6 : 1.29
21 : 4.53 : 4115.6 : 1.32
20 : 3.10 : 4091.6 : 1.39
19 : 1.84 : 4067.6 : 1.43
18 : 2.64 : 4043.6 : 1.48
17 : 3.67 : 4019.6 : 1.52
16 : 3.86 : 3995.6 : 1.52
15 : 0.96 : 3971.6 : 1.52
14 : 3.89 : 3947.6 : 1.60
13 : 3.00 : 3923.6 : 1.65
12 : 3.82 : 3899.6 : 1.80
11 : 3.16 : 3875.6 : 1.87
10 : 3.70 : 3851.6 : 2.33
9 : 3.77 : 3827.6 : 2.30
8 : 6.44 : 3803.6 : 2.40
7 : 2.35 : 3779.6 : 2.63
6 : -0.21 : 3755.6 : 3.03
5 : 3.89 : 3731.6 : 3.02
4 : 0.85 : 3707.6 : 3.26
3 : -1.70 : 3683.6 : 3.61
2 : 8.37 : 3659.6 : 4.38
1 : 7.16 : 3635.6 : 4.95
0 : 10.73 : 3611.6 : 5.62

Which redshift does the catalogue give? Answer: 1.17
